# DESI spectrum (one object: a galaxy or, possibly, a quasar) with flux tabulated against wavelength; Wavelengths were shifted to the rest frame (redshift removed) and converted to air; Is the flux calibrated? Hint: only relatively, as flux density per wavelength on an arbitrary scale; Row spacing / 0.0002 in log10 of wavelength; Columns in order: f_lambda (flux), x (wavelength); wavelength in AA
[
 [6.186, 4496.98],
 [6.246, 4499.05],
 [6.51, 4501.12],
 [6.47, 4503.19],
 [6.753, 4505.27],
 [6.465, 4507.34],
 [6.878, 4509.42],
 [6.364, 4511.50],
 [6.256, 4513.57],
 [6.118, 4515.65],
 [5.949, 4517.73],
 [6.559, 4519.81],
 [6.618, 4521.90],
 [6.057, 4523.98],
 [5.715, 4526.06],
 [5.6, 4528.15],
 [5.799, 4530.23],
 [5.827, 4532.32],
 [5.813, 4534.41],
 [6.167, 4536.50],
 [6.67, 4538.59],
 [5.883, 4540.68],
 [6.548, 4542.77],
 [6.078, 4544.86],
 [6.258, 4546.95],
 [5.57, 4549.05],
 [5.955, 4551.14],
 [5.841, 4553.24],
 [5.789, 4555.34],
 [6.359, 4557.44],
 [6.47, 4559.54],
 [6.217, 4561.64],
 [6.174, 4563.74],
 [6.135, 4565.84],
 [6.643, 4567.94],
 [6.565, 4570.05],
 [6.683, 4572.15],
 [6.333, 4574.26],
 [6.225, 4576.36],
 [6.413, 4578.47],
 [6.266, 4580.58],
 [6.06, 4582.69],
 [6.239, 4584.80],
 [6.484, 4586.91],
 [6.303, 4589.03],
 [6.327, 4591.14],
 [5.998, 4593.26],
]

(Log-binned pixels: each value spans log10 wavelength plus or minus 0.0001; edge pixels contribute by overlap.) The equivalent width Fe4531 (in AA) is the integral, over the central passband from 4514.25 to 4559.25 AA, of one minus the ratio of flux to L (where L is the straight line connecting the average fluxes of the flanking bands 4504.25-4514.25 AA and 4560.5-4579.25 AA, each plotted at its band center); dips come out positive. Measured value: 2.9 AA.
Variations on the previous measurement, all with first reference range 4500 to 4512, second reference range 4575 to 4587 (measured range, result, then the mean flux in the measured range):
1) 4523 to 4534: 1.2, 5.8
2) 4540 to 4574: 0.9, 6.2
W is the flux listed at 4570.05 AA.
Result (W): 6.565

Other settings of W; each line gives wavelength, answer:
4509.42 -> 6.878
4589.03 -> 6.303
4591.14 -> 6.327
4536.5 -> 6.167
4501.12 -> 6.51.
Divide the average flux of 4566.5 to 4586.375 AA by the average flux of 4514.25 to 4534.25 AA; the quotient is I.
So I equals 1.06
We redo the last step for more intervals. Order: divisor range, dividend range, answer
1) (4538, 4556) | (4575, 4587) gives 1.04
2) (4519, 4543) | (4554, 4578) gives 1.04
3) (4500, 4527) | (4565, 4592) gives 1.00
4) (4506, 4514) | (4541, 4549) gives 0.95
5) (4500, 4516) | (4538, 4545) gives 0.97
